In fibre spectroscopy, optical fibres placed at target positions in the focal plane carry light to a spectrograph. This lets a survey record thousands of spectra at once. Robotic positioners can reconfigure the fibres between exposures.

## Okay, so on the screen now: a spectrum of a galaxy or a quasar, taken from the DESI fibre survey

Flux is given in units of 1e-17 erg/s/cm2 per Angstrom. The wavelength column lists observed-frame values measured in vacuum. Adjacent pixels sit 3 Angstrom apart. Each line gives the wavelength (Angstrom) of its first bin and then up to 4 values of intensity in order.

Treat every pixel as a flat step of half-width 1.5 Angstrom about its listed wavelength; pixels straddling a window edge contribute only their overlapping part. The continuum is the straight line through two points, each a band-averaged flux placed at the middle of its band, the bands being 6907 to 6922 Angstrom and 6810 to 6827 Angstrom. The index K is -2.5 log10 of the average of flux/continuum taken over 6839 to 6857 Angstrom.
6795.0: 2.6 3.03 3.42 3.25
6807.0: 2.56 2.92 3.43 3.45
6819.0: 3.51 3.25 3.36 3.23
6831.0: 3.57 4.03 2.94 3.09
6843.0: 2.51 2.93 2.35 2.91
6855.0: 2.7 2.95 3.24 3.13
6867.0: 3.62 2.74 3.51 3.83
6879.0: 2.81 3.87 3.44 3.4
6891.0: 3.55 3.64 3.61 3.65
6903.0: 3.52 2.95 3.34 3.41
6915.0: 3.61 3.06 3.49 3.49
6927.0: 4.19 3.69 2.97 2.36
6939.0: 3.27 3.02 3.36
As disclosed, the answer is 0.22 mag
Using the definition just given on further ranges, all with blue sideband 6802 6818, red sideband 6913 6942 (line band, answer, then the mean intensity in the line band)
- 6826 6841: -0.07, 3.38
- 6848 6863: 0.13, 2.86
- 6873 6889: -0.07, 3.48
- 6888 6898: -0.09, 3.57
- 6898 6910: -0.03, 3.38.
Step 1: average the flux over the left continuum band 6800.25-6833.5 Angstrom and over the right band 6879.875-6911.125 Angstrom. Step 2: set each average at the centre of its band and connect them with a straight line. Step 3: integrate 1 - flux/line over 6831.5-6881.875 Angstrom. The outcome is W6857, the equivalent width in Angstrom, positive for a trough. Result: 4.08 Angstrom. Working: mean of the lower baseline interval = 3.29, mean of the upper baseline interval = 3.48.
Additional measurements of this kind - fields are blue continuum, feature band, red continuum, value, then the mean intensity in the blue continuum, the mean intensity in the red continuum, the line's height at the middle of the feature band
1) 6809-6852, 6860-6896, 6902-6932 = -0.7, 3.18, 3.47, 3.34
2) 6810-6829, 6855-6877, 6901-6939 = 0.7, 3.34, 3.34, 3.34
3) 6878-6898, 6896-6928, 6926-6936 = -0.3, 3.49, 3.4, 3.44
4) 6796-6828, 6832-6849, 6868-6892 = 1.2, 3.21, 3.4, 3.29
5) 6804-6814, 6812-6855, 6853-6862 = -2.8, 2.99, 2.95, 2.97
